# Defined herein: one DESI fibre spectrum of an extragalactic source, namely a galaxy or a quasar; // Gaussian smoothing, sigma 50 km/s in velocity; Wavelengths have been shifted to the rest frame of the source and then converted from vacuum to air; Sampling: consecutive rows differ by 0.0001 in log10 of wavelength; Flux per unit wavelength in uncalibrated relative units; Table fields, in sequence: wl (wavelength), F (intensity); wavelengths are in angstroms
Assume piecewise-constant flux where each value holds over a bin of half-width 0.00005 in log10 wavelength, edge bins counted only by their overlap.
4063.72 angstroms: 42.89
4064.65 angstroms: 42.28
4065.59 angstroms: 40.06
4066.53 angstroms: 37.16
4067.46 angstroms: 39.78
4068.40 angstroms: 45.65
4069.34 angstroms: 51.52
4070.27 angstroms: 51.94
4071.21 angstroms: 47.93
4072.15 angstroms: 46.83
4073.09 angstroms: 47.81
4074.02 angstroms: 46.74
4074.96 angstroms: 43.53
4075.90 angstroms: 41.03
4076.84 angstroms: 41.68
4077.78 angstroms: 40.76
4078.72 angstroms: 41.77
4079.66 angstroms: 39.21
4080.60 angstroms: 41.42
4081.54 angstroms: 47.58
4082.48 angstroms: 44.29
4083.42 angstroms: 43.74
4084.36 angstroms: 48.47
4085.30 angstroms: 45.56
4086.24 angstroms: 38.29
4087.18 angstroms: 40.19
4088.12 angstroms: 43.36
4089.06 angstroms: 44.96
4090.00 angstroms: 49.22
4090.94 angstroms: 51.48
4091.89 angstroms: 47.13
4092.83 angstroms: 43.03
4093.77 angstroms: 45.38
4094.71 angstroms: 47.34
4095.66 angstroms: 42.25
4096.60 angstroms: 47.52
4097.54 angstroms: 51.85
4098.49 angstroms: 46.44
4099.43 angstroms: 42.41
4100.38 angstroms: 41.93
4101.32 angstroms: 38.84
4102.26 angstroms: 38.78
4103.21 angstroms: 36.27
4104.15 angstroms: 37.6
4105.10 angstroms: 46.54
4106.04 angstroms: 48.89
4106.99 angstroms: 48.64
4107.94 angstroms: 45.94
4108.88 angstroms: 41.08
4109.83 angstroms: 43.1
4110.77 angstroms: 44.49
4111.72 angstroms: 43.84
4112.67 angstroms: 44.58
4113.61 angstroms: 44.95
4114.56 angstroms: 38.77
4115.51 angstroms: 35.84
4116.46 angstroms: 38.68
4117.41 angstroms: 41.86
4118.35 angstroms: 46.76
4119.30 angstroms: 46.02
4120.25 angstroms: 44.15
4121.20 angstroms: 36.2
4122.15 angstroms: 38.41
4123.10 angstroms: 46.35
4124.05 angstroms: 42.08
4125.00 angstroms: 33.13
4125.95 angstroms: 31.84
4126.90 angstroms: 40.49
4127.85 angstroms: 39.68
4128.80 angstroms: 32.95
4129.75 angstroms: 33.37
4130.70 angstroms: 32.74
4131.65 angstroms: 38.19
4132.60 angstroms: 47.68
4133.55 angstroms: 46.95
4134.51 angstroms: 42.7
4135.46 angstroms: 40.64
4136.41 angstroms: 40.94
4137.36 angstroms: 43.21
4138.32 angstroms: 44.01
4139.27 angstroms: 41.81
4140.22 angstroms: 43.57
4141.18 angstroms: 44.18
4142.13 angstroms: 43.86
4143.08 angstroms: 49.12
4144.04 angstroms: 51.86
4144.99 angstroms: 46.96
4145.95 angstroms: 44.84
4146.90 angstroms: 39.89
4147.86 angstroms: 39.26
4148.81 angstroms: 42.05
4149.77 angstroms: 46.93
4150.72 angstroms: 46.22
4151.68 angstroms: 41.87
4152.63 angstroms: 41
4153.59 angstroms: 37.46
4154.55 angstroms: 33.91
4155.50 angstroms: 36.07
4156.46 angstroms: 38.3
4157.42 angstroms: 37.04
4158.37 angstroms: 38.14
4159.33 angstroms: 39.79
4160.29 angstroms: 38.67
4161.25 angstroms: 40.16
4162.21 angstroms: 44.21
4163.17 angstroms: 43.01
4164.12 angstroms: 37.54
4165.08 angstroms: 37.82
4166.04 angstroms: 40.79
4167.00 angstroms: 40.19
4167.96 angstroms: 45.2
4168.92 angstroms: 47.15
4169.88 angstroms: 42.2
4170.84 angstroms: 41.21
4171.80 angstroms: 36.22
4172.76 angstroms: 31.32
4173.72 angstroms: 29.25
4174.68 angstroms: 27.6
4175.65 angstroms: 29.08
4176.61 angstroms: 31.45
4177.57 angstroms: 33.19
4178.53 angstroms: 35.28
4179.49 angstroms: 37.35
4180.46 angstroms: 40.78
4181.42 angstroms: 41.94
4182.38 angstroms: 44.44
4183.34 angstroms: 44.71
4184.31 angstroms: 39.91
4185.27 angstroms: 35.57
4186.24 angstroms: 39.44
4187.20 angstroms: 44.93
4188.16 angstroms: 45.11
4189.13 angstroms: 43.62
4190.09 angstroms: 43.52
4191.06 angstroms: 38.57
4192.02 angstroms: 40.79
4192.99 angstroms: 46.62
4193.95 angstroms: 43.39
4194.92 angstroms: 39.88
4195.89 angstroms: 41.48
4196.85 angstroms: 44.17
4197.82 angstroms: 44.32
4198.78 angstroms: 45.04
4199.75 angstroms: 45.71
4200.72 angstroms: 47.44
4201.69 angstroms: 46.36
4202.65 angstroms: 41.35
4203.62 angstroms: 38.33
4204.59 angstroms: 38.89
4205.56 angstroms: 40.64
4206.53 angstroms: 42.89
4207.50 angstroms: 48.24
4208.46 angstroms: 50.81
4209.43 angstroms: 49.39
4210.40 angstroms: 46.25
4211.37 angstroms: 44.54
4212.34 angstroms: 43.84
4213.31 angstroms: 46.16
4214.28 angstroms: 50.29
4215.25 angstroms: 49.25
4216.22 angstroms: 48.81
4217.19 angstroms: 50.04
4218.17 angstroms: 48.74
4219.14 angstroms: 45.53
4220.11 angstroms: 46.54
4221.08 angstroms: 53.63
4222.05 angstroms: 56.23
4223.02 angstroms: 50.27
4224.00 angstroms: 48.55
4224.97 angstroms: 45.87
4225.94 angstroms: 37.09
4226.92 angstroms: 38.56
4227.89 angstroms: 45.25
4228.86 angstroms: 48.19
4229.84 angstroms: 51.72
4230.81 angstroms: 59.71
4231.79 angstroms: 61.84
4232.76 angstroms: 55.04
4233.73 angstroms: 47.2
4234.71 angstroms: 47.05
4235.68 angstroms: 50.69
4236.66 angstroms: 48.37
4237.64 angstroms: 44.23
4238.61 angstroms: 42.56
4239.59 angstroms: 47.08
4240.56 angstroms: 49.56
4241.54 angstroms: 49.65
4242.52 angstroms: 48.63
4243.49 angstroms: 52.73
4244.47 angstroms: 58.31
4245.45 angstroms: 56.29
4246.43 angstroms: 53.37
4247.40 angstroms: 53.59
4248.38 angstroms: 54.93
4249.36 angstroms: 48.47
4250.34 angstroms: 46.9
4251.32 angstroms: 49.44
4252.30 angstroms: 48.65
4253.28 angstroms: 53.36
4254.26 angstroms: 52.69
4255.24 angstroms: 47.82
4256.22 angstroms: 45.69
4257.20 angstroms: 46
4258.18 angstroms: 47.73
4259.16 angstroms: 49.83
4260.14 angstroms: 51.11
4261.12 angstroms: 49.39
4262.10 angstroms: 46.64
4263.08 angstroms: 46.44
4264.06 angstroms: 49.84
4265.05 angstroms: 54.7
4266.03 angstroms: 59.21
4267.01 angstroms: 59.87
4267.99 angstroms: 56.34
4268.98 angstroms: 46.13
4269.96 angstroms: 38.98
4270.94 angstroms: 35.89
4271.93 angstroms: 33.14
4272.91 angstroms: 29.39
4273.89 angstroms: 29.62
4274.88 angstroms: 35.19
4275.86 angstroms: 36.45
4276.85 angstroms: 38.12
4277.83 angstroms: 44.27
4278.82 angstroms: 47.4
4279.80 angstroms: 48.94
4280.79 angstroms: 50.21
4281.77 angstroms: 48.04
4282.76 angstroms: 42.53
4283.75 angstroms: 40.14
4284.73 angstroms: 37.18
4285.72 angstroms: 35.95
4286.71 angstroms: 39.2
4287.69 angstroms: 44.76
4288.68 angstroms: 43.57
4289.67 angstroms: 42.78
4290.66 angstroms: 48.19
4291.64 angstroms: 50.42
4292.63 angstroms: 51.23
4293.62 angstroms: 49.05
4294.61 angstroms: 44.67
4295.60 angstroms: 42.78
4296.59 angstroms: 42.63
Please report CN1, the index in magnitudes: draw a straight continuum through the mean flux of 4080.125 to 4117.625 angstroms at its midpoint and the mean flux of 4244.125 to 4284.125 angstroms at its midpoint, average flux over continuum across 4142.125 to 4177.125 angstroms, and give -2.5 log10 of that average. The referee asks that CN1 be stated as 0.13 mag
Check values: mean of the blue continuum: 43.8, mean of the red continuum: 47.1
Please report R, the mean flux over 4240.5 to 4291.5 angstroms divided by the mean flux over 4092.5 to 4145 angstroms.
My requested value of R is 1.10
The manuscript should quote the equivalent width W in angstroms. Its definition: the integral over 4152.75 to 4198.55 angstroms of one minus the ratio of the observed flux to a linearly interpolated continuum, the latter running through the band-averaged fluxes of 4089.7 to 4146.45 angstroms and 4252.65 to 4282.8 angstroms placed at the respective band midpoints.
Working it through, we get 4.7 angstroms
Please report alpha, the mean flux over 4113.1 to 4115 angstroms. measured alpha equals 42.1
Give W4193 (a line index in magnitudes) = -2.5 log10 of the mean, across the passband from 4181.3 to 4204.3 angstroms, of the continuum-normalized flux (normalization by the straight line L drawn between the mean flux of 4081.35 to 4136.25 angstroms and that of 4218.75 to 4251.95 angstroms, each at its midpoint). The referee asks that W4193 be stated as 0.11 mag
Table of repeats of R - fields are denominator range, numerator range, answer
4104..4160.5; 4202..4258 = 1.17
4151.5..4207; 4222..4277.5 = 1.20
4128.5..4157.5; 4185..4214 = 1.05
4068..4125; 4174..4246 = 1.03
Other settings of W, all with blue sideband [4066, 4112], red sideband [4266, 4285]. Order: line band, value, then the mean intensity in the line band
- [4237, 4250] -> -2.4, 50.7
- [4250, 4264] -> -2.0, 48.8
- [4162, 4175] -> 1.4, 38.9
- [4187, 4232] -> -3.0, 46.1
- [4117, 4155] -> 1.9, 41.6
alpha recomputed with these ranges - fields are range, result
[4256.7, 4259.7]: 47.9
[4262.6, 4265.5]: 50.2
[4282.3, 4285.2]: 40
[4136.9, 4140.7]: 43.1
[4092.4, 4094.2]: 44.3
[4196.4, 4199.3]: 44.5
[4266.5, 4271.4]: 47.6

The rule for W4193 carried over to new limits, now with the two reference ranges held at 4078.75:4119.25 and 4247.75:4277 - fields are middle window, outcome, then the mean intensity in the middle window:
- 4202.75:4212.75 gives 0.030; 44.3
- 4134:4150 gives 0.016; 43.8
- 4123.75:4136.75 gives 0.145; 38.8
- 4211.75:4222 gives -0.068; 48.6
